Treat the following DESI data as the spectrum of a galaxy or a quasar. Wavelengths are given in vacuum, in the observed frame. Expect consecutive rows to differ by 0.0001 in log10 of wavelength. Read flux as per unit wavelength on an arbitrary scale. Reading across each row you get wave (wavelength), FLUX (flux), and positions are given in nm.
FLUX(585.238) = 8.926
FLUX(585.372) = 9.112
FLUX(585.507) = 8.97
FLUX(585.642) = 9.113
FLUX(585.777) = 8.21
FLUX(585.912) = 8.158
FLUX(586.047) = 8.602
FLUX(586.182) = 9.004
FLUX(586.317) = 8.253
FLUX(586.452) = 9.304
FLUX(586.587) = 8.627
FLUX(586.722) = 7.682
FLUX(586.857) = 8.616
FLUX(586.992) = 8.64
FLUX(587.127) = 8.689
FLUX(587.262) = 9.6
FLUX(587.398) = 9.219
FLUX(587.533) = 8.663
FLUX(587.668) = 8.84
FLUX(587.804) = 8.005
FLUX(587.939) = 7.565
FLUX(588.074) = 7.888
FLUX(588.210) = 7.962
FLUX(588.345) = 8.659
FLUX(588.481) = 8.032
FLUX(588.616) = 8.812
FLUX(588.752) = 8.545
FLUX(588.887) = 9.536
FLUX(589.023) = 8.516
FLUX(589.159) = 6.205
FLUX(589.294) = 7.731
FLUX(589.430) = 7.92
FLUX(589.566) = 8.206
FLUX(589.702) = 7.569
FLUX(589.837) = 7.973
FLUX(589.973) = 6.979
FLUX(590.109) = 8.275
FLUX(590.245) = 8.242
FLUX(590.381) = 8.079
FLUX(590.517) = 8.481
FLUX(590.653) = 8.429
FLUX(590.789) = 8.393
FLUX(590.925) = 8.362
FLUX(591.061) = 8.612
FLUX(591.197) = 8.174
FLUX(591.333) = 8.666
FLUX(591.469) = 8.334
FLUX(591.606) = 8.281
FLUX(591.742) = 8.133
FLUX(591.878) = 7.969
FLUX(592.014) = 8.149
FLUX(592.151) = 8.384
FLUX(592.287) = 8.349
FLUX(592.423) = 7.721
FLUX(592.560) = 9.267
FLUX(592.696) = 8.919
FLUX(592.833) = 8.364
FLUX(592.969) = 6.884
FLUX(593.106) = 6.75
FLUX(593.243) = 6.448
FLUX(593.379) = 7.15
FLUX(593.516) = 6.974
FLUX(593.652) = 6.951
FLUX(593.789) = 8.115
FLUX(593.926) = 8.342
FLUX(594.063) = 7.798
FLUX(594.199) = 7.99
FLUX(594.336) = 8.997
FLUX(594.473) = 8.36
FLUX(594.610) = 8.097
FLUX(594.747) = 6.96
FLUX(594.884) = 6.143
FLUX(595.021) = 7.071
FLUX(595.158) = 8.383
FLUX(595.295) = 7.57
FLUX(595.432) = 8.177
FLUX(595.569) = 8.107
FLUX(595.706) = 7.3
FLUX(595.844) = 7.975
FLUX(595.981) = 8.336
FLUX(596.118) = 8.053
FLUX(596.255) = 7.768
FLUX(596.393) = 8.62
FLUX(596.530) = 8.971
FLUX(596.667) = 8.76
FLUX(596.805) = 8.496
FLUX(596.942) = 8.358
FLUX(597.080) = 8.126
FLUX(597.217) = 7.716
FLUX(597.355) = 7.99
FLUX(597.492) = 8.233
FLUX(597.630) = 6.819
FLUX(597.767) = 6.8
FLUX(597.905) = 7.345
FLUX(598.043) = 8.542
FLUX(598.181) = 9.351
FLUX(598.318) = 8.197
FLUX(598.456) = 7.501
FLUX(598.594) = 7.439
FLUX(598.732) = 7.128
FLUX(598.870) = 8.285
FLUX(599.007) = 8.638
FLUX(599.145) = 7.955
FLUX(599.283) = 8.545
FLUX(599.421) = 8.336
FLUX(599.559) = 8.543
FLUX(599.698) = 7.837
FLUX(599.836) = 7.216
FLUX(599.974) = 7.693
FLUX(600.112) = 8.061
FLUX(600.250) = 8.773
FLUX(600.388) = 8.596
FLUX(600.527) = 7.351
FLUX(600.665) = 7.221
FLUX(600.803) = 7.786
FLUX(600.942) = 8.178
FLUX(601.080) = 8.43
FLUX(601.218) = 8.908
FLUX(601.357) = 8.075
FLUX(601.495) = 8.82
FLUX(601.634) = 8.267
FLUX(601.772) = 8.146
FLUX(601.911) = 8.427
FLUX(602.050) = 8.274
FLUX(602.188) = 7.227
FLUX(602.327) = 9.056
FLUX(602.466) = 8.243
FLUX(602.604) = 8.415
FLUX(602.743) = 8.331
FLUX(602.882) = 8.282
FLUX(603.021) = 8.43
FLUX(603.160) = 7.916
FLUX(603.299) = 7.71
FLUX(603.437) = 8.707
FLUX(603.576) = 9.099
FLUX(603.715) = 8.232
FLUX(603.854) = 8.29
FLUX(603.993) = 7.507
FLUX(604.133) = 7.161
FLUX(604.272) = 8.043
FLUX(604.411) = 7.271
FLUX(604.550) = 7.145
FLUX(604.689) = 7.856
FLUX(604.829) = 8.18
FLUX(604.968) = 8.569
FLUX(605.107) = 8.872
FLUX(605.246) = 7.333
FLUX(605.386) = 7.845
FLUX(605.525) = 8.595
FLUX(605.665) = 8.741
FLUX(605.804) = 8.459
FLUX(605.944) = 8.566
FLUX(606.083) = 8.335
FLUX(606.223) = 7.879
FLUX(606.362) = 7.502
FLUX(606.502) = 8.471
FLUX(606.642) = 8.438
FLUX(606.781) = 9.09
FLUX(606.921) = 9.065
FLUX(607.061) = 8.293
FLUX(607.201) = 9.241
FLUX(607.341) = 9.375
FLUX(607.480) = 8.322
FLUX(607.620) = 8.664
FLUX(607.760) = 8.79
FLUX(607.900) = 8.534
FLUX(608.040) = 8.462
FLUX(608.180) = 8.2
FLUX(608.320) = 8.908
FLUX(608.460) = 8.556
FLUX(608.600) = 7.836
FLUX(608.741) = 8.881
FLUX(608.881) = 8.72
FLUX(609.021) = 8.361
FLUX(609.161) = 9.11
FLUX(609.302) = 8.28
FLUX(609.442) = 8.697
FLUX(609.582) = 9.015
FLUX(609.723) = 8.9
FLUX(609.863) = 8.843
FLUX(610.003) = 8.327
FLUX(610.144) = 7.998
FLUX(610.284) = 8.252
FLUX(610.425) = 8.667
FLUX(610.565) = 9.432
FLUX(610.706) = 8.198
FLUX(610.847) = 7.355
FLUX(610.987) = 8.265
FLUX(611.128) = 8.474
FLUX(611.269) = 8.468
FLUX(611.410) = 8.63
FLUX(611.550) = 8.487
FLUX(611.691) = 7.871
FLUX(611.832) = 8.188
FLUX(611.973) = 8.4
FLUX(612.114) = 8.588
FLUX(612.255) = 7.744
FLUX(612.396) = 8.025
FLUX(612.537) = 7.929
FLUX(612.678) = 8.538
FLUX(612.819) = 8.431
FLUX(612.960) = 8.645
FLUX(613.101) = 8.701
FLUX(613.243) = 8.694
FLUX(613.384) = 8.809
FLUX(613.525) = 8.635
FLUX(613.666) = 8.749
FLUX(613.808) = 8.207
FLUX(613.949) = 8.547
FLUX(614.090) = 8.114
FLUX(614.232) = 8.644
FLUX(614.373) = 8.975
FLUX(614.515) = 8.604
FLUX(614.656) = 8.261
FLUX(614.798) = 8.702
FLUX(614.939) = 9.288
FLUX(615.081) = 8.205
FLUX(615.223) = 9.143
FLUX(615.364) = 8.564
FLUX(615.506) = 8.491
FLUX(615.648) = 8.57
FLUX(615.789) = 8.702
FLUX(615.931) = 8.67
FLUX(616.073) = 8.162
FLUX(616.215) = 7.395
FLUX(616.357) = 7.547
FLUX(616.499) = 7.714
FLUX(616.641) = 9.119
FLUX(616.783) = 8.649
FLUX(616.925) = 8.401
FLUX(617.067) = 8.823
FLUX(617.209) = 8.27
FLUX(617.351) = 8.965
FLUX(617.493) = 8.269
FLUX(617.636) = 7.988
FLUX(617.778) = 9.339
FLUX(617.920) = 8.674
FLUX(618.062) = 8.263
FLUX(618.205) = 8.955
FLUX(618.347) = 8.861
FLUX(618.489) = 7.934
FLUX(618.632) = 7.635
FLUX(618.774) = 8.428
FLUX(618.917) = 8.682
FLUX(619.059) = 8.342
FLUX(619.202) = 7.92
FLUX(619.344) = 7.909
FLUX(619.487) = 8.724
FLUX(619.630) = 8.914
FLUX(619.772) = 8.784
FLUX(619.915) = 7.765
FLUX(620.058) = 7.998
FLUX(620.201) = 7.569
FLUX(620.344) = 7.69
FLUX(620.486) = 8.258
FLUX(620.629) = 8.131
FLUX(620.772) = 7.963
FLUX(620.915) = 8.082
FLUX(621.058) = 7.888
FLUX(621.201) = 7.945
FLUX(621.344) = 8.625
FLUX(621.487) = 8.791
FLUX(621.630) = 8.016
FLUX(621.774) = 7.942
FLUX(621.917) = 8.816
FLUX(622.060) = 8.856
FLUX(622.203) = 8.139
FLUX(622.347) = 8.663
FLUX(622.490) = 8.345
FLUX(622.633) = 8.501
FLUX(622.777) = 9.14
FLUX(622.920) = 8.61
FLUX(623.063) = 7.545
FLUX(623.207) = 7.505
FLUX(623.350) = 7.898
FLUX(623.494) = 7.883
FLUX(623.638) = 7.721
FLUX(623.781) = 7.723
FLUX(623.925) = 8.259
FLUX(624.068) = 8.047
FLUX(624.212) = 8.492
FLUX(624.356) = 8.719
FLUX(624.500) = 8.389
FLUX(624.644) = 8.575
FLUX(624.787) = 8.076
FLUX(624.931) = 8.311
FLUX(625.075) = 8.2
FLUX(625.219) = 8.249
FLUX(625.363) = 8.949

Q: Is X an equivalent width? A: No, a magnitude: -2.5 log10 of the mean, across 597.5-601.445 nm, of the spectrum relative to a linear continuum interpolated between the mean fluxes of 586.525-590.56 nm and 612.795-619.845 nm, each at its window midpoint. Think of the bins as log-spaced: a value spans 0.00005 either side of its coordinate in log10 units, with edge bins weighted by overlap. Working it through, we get 0.05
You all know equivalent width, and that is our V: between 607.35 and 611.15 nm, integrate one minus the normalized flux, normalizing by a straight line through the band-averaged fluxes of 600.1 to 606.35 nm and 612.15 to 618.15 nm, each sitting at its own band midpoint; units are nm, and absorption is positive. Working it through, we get -0.10 nm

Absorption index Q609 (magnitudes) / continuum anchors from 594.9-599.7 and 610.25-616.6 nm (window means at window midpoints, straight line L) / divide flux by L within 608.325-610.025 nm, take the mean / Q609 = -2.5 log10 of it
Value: -0.04 mag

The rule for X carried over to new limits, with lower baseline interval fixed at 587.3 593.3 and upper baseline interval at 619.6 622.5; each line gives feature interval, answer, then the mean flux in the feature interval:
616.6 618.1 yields -0.05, 8.62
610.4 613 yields -0.01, 8.32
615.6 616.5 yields 0.01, 8.13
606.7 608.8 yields -0.06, 8.68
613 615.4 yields -0.05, 8.64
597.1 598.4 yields 0.04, 7.9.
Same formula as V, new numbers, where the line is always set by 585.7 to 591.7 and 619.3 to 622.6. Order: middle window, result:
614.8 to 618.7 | -0.10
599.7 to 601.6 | 0.05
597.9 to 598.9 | 0.04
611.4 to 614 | -0.04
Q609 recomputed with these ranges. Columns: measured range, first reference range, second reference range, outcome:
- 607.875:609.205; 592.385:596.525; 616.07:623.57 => -0.06 mag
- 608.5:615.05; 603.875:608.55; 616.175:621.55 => -0.02 mag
